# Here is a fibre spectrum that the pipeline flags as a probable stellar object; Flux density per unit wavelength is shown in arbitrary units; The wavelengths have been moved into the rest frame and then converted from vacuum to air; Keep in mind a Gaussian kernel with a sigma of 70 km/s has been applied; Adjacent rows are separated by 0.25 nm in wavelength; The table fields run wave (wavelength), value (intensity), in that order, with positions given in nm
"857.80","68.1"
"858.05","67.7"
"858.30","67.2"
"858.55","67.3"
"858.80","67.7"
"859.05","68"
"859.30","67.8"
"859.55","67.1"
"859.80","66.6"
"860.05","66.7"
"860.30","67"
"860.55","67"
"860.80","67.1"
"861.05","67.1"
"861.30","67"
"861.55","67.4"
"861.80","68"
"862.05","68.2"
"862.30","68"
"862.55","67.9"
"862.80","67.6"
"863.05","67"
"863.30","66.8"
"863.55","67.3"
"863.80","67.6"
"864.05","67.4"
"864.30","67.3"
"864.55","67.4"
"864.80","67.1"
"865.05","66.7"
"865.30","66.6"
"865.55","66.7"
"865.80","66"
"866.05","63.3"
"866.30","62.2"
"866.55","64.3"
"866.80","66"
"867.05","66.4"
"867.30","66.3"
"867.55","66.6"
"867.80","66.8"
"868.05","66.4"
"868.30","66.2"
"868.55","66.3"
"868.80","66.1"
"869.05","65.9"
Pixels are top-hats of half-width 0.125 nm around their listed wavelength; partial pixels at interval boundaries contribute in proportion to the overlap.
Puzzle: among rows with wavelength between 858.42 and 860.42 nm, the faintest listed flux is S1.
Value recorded 66.6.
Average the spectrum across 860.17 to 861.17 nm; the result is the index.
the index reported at 67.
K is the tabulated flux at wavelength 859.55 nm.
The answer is 67.1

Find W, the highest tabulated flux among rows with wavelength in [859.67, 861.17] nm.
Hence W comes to 67.1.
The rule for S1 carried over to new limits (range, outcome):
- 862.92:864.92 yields 66.8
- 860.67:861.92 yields 67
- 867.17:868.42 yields 66.2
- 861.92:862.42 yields 68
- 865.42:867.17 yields 62.2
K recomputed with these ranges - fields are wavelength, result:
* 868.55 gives 66.3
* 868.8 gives 66.1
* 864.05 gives 67.4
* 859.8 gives 66.6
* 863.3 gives 66.8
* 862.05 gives 68.2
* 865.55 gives 66.7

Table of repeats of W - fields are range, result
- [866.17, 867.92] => 66.8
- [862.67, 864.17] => 67.6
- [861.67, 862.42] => 68.2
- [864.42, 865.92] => 67.4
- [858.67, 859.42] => 68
